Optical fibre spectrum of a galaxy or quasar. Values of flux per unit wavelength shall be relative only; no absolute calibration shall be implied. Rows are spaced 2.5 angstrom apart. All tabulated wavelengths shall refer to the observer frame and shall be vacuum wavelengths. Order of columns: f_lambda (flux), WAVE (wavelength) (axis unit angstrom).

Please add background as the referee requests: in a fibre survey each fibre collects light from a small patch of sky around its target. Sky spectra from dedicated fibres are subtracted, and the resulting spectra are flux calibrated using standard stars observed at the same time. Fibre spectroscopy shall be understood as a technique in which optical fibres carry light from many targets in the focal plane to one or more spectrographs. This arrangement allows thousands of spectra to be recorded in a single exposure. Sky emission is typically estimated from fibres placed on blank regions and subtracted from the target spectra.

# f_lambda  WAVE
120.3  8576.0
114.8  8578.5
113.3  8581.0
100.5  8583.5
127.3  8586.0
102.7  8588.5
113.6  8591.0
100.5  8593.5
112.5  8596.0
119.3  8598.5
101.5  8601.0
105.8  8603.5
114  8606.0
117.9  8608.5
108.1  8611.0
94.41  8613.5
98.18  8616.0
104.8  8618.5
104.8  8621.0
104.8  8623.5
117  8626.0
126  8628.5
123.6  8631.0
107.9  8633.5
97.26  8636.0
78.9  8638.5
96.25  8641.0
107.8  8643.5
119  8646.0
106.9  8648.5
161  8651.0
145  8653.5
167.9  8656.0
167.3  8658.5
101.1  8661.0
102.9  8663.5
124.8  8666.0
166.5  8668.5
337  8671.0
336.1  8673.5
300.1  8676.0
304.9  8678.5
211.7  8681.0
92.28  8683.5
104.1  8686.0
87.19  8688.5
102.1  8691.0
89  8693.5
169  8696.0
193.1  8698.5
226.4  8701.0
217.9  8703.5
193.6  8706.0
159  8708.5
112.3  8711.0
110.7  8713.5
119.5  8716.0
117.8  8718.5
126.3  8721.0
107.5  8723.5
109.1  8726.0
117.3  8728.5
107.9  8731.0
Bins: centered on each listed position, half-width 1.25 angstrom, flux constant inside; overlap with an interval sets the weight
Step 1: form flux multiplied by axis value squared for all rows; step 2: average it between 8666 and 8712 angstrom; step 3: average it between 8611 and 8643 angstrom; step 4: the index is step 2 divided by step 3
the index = 1.82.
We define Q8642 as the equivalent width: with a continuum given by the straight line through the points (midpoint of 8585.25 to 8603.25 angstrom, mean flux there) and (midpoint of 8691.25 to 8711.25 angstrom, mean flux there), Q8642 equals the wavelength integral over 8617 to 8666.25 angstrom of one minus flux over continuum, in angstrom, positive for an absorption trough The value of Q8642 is 6.7 angstrom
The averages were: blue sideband 110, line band 118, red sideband 170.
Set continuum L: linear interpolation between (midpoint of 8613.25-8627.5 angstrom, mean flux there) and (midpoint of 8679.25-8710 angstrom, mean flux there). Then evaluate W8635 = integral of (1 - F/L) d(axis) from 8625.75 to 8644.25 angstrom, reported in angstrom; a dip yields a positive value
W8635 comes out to 1.3 angstrom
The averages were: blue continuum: 105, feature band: 106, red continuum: 156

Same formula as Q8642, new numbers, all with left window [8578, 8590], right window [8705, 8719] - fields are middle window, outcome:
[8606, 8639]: 3.15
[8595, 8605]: 0.41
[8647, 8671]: -4.32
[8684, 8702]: -0.46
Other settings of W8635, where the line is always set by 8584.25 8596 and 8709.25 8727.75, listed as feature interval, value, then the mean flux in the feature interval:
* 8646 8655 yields -1.80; 136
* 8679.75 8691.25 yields -0.64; 121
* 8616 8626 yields 0.58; 105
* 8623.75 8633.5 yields -0.54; 119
